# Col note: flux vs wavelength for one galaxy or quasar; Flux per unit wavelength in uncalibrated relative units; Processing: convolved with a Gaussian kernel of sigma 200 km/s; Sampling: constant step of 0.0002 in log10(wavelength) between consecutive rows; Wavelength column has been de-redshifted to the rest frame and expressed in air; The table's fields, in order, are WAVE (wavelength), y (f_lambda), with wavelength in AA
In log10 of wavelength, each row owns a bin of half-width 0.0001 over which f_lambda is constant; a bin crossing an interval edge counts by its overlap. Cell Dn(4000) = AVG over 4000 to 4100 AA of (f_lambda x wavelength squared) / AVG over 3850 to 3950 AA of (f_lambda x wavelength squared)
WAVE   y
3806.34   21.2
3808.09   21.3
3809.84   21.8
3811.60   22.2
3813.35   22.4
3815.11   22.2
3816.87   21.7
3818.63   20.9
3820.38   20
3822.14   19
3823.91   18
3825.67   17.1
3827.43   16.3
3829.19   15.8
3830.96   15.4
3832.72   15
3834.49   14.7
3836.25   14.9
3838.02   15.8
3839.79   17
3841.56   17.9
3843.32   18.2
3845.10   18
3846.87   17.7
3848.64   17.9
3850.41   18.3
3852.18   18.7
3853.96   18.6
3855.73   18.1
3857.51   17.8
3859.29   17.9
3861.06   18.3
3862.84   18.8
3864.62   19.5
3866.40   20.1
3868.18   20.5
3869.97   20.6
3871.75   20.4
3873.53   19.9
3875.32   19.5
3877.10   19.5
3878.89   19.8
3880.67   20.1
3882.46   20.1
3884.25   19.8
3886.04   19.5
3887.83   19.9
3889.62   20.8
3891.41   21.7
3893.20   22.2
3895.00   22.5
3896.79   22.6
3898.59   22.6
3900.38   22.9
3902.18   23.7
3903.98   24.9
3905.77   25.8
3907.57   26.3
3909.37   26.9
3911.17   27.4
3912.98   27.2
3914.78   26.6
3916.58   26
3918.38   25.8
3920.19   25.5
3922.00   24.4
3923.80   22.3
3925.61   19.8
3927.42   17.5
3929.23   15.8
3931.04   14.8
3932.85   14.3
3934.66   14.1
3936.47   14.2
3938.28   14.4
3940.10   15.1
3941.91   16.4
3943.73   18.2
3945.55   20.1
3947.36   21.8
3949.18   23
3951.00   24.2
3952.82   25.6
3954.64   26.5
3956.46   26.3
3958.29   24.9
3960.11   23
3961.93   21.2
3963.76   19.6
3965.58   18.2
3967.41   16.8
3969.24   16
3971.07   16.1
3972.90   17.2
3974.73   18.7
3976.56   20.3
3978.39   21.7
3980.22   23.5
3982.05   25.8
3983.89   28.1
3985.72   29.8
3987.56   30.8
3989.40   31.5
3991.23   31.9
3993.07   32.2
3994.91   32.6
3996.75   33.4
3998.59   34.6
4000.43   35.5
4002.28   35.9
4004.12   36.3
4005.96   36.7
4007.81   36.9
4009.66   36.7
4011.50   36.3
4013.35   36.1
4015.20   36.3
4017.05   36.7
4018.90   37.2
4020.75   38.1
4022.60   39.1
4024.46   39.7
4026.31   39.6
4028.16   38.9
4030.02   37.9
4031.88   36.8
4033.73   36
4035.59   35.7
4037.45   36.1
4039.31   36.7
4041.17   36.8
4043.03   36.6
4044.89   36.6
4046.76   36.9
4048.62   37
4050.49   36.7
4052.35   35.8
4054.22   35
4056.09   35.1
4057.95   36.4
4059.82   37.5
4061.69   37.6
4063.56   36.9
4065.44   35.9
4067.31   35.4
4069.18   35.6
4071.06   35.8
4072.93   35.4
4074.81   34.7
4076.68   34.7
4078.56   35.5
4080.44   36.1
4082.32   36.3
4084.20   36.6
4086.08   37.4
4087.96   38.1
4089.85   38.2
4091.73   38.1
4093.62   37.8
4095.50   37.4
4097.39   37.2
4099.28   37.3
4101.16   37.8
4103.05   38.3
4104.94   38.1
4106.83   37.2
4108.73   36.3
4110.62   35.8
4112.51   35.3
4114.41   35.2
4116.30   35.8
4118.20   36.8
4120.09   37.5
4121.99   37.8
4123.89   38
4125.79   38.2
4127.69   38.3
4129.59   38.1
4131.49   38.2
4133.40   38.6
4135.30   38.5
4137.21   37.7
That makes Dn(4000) 1.92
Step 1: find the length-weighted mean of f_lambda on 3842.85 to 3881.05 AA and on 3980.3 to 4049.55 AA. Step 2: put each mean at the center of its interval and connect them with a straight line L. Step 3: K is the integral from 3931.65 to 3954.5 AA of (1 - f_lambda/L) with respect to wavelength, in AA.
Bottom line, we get 7.48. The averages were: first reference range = 19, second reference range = 35.3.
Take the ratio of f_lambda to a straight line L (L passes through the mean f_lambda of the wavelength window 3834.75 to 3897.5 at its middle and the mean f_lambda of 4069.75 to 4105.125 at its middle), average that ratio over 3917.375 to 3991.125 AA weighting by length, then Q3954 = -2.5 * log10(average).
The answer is 0.232 mag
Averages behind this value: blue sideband 19.2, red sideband 36.8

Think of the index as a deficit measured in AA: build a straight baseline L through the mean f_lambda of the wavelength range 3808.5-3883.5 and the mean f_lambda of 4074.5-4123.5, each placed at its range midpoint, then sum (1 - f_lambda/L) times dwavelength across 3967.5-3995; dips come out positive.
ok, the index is 3.80 AA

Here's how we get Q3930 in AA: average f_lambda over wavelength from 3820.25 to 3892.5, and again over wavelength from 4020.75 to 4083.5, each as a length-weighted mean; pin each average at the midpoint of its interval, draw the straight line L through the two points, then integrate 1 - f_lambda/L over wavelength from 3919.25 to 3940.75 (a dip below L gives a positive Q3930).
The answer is 6.35 AA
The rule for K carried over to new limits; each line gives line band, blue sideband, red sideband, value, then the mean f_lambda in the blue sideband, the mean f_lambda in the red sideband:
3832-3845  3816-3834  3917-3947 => 1.15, 17.8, 18.5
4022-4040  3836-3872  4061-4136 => -3.31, 18.4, 36.9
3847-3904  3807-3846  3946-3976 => -2.00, 18.4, 21.2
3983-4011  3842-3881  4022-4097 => -2.15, 19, 36.7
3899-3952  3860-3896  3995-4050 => 8.18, 20.2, 36.7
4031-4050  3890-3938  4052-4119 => -2.20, 22.1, 36.5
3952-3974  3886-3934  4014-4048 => 6.07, 22.6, 37.3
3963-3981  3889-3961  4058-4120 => 5.10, 22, 36.6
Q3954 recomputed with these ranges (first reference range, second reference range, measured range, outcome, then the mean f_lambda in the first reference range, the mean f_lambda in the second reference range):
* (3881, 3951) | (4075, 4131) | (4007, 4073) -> -0.16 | 21.3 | 37.1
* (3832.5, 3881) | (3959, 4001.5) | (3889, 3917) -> -0.16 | 18.4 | 25.2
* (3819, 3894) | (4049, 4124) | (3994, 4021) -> -0.18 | 18.6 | 36.6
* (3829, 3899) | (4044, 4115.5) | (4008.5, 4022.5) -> -0.18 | 18.9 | 36.6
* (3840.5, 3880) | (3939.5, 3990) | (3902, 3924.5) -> -0.24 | 18.9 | 22.1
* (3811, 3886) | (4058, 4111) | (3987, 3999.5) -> -0.09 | 18.7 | 36.8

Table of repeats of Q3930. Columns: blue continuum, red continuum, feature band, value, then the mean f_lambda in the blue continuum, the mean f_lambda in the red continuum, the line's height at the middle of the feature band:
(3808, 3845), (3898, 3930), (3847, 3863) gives 1.58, 18.4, 24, 20.2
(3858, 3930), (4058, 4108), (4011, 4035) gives -4.14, 21.9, 36.8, 32.1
